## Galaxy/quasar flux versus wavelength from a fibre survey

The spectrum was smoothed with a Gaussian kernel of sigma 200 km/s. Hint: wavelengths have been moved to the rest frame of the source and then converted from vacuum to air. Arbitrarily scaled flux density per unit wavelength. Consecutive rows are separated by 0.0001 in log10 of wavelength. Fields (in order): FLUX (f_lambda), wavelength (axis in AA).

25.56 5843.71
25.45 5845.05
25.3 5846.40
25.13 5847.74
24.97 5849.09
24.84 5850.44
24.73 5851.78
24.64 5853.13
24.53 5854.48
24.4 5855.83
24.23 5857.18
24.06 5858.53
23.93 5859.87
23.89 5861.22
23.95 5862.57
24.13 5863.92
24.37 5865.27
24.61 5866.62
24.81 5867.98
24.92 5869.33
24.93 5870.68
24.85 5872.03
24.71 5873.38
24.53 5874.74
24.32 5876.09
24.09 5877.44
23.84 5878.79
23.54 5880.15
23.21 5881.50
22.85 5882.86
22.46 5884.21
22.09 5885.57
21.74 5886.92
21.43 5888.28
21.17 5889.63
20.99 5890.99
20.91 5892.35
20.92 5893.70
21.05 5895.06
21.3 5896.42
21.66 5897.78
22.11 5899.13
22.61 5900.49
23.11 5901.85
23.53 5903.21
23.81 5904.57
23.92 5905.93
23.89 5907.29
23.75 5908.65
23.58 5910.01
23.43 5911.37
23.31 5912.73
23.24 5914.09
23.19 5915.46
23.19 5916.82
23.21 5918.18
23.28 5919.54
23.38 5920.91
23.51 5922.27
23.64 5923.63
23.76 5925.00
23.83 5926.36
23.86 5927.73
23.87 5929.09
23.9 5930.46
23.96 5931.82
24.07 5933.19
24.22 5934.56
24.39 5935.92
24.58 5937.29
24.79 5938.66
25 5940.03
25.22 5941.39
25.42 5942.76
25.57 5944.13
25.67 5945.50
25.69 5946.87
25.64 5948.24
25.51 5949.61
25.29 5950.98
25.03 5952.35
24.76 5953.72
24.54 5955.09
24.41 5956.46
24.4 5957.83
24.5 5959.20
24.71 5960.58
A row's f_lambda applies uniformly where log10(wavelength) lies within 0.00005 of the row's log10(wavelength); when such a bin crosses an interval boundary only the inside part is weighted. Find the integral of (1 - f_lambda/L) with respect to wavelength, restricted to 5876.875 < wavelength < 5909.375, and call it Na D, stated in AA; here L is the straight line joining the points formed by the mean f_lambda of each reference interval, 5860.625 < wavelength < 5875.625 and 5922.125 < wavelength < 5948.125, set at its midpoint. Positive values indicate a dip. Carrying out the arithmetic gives 2.7 AA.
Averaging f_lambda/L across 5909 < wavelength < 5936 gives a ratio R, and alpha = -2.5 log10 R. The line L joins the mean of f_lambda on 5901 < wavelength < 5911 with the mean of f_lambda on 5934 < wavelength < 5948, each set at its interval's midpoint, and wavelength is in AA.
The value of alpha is 0.031 mag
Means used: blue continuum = 23.6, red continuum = 25.1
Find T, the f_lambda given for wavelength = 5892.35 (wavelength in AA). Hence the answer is 20.91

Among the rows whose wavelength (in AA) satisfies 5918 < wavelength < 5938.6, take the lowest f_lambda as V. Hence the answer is 23.21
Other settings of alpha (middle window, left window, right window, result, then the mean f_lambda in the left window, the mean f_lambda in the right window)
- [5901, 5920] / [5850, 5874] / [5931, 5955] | 0.059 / 24.5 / 25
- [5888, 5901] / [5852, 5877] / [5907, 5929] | 0.120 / 24.4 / 23.5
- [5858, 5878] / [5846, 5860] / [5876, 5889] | -0.030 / 24.6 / 22.9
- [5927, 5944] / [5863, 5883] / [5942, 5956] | 0.028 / 24.3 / 25.3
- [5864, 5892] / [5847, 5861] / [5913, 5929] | 0.033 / 24.5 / 23.5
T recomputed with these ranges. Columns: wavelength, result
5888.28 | 21.43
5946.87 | 25.69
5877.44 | 24.09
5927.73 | 23.86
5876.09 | 24.32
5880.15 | 23.54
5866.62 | 24.61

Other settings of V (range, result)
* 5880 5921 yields 20.91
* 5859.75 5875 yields 23.89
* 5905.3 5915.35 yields 23.24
